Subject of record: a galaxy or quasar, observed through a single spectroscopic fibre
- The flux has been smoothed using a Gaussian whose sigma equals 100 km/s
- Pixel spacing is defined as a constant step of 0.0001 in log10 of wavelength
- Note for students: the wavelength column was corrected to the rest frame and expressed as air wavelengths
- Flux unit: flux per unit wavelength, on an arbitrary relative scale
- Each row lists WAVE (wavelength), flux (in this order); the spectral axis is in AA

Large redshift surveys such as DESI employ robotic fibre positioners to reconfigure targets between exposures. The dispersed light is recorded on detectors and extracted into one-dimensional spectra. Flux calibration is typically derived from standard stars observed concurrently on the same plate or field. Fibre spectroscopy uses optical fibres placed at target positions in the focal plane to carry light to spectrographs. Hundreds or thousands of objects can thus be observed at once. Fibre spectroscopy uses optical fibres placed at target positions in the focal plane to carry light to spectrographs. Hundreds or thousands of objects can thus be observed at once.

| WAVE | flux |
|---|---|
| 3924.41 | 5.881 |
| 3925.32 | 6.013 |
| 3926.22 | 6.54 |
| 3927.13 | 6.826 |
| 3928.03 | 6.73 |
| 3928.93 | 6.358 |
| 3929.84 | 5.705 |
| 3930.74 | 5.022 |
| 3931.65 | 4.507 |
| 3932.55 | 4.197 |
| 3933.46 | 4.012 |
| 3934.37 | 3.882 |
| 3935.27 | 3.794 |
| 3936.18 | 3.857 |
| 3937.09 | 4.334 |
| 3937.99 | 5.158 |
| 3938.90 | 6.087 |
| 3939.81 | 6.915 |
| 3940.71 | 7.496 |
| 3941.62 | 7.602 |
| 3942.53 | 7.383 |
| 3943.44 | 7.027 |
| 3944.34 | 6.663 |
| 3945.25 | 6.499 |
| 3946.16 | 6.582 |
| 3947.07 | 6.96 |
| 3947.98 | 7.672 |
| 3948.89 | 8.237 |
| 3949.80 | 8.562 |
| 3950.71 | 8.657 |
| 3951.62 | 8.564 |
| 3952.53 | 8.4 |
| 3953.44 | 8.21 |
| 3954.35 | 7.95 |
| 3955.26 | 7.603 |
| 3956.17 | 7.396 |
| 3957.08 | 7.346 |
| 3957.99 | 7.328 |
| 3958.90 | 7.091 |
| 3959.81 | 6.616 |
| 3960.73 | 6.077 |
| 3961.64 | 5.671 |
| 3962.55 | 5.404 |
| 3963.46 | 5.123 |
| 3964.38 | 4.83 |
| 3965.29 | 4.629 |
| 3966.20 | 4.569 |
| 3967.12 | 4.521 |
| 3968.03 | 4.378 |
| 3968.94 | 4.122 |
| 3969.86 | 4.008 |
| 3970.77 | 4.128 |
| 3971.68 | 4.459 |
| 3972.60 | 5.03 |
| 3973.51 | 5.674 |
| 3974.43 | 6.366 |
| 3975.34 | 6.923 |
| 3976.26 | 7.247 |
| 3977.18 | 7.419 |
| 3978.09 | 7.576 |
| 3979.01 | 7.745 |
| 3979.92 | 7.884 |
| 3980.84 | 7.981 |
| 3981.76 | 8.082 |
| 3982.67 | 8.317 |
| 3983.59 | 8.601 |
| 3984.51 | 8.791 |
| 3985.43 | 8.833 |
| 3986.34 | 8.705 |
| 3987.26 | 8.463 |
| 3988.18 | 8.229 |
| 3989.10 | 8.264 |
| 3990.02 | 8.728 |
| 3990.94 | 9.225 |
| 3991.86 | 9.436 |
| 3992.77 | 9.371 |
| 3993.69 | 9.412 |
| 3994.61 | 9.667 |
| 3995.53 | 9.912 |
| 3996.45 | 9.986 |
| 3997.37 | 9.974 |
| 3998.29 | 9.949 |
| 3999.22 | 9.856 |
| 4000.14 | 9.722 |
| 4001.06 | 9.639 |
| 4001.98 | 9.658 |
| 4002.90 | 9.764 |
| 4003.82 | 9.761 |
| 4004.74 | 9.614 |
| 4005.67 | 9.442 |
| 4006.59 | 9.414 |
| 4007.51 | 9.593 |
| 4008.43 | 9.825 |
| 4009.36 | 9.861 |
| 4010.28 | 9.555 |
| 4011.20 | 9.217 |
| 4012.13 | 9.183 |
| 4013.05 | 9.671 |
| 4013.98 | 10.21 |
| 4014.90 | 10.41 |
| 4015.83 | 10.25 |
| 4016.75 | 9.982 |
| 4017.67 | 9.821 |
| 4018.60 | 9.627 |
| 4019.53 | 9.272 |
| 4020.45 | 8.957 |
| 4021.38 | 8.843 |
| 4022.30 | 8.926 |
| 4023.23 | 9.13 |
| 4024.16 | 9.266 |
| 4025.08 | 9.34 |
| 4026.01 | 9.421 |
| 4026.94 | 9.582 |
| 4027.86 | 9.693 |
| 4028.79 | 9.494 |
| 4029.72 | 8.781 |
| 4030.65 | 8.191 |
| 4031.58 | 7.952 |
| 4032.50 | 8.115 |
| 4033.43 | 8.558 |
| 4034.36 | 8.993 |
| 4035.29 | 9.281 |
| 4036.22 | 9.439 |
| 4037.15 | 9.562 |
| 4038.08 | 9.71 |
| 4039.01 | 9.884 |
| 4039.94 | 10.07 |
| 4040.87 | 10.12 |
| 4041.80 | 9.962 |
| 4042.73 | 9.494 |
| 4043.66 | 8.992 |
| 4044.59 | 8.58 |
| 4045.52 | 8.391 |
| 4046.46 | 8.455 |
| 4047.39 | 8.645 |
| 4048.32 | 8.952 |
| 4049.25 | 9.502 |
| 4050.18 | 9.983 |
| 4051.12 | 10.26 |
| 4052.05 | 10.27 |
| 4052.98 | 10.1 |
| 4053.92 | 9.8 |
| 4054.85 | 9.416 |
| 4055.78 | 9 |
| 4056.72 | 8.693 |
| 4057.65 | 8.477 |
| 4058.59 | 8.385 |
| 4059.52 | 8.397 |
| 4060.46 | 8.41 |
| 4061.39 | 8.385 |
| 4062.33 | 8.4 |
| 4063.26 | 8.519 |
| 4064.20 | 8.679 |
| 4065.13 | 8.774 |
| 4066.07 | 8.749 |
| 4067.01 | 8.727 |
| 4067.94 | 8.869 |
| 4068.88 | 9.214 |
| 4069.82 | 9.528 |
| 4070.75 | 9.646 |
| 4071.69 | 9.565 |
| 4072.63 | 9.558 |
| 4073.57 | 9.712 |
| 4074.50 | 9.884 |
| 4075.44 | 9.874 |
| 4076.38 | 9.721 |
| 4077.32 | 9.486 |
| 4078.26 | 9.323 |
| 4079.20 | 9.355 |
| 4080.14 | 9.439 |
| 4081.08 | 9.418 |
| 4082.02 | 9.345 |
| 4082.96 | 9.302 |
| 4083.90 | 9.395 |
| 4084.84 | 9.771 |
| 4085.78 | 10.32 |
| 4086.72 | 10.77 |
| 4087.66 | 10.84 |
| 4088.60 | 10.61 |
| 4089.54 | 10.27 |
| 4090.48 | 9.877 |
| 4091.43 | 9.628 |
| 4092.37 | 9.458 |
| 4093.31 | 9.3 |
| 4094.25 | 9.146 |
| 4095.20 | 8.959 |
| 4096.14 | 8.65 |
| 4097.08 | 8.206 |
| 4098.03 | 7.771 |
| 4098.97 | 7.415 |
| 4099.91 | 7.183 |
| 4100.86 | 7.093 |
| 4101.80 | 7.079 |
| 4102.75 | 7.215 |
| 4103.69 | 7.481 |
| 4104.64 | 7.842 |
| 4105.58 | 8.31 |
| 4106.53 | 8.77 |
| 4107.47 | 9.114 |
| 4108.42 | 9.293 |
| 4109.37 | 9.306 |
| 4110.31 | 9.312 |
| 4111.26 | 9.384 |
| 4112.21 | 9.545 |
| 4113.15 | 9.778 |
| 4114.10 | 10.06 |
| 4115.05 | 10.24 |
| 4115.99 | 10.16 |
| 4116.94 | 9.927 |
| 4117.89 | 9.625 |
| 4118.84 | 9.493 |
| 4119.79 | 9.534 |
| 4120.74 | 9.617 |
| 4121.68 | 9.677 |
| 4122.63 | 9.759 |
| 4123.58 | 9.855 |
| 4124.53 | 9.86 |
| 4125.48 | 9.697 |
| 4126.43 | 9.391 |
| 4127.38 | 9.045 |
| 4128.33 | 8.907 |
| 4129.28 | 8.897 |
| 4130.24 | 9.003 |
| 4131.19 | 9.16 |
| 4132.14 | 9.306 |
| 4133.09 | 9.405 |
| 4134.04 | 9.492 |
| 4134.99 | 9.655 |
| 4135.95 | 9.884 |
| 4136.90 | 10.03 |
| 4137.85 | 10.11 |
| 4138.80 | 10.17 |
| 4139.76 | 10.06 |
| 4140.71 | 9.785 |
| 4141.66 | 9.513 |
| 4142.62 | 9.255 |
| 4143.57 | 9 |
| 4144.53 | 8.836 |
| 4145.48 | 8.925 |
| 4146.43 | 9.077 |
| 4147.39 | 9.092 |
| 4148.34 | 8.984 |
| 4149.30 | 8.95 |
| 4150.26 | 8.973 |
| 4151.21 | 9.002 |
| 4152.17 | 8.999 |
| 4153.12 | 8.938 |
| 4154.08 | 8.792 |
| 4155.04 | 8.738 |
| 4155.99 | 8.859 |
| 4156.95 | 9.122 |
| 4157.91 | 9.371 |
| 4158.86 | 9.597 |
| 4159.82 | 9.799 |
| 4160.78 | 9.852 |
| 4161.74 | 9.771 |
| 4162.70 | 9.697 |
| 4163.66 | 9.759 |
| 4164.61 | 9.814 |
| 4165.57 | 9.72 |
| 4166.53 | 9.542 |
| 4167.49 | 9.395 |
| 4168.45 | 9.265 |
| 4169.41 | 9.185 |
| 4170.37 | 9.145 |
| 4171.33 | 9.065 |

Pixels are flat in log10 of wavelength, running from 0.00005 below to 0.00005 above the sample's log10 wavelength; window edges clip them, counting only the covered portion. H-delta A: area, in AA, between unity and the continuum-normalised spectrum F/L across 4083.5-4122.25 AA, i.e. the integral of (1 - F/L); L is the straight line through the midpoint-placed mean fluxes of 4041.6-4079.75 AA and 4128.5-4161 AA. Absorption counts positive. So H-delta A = 0.33 AA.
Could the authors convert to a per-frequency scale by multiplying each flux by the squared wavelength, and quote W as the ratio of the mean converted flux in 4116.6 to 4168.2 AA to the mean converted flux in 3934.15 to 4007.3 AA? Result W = 1.4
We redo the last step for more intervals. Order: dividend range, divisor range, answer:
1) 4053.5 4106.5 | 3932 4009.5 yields 1.29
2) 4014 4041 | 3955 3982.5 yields 1.57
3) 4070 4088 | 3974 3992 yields 1.25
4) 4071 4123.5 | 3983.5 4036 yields 1.04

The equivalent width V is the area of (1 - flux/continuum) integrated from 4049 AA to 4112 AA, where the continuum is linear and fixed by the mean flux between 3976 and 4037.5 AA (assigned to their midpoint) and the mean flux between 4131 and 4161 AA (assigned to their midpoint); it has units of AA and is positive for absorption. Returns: 0.98 AA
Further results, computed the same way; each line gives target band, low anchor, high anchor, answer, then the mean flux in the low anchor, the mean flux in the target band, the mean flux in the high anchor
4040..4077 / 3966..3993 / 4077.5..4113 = -3.43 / 7.11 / 9.19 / 9.02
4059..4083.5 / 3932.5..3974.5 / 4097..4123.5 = -2.86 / 6.12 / 9.16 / 8.89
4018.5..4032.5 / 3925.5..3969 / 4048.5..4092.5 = -1.34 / 6.25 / 9.05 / 9.43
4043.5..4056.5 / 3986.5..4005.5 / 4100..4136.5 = 0.00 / 9.42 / 9.3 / 9.17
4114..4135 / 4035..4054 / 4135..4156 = -0.48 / 9.49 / 9.55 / 9.29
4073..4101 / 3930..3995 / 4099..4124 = -2.34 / 6.78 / 9.34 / 9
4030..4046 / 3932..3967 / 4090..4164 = -2.75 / 6.41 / 9.13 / 9.18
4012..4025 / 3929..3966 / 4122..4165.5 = -3.64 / 6.36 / 9.55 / 9.39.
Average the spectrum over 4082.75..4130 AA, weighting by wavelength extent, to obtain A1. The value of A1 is 9.2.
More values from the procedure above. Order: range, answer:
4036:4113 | 9.14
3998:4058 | 9.41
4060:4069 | 8.66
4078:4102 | 9.17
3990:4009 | 9.64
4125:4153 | 9.33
